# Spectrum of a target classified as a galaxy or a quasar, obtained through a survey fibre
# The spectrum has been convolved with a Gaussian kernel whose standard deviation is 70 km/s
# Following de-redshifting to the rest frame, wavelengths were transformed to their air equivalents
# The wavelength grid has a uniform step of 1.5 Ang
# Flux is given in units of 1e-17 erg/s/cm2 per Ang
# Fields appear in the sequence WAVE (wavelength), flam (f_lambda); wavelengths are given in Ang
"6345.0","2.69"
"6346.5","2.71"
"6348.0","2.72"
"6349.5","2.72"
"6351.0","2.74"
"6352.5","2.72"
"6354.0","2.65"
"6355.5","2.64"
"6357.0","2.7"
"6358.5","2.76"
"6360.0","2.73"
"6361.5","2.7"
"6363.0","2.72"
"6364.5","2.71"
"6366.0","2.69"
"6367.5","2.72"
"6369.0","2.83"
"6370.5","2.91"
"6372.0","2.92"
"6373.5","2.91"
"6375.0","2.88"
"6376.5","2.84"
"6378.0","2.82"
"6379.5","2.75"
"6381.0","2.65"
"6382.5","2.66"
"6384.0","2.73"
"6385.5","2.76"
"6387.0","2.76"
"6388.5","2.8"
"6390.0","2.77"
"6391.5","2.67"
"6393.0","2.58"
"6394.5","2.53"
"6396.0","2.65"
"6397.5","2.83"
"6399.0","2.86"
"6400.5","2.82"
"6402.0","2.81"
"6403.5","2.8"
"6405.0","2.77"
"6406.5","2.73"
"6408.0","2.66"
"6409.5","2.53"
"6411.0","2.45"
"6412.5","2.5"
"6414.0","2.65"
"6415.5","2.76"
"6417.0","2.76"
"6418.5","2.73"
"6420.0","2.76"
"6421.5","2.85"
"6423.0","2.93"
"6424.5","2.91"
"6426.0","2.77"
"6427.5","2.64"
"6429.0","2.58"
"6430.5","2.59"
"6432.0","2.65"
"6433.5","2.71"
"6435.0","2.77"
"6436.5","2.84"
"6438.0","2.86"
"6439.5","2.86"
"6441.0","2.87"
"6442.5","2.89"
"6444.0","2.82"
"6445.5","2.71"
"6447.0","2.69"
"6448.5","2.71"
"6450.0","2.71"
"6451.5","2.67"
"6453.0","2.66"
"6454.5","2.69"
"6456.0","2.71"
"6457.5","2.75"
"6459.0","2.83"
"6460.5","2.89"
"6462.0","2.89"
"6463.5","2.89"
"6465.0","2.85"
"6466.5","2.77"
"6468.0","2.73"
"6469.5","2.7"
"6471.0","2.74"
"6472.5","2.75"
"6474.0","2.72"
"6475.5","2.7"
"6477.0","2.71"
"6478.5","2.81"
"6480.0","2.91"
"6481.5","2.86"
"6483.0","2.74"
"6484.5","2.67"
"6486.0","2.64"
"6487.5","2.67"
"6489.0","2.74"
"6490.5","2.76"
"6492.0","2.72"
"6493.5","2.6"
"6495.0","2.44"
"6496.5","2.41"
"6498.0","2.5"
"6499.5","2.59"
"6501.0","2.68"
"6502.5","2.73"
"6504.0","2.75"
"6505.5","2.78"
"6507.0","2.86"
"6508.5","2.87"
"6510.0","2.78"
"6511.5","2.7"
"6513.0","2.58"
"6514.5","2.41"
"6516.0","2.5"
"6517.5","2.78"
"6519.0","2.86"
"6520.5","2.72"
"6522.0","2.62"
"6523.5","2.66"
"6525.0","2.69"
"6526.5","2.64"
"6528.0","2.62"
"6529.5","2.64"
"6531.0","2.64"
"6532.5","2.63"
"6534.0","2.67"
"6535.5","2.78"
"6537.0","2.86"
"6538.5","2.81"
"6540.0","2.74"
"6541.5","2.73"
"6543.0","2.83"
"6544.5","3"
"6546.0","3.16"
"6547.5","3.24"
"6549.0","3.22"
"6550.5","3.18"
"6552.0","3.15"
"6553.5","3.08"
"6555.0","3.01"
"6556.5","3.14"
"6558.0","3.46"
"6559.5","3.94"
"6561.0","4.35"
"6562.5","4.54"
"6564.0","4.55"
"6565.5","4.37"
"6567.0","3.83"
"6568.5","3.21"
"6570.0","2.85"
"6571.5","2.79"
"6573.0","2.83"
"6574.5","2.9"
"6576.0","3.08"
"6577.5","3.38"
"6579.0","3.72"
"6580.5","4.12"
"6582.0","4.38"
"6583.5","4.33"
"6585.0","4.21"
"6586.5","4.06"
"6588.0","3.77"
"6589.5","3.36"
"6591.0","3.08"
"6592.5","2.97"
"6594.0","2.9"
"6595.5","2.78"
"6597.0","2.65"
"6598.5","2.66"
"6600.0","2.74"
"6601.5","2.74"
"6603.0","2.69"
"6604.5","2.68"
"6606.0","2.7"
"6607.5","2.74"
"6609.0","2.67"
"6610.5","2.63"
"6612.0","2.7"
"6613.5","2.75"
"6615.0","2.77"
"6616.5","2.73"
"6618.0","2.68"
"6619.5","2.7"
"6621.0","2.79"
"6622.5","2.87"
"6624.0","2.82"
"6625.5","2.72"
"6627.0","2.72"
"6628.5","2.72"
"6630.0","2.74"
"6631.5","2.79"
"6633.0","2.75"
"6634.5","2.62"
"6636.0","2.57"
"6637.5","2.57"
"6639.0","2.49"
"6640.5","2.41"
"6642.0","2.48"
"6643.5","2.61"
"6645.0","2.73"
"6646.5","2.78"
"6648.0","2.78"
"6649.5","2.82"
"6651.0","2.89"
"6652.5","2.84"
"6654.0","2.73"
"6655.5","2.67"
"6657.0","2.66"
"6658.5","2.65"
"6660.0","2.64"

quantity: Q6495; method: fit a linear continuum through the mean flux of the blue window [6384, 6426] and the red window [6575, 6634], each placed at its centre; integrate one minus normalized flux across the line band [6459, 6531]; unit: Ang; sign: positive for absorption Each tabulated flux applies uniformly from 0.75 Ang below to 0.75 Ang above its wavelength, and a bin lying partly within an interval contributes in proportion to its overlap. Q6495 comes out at 3.9 Ang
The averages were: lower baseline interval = 2.73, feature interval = 2.71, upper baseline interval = 3.03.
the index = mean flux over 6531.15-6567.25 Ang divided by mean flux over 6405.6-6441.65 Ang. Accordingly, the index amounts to 1.2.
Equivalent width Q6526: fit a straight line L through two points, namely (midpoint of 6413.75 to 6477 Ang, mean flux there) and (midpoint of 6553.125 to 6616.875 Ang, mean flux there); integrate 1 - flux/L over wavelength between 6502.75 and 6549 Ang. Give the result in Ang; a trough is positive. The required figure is 4.6 Ang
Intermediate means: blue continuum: 2.76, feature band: 2.76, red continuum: 3.28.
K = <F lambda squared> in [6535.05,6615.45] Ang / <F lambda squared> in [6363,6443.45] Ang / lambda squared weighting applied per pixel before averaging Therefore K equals 1.24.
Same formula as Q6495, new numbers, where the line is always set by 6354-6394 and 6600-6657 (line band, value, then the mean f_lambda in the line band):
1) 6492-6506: 0.60 Ang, 2.61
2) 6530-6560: -3.12 Ang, 3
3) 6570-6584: -3.81 Ang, 3.45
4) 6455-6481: -0.49 Ang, 2.79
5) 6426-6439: 0.14 Ang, 2.71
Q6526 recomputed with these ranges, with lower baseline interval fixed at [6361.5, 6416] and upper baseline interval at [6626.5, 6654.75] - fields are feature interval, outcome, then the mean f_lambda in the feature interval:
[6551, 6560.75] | -2.3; 3.35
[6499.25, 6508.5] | -0.1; 2.75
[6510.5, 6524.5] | 0.3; 2.65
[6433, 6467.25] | -0.8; 2.78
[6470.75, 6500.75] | 0.4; 2.68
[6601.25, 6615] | -0.1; 2.7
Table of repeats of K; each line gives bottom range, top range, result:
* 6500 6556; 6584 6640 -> 1.05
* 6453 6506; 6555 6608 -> 1.28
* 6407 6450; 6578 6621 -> 1.20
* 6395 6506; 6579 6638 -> 1.15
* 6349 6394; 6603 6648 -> 1.06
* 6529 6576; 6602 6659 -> 0.86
